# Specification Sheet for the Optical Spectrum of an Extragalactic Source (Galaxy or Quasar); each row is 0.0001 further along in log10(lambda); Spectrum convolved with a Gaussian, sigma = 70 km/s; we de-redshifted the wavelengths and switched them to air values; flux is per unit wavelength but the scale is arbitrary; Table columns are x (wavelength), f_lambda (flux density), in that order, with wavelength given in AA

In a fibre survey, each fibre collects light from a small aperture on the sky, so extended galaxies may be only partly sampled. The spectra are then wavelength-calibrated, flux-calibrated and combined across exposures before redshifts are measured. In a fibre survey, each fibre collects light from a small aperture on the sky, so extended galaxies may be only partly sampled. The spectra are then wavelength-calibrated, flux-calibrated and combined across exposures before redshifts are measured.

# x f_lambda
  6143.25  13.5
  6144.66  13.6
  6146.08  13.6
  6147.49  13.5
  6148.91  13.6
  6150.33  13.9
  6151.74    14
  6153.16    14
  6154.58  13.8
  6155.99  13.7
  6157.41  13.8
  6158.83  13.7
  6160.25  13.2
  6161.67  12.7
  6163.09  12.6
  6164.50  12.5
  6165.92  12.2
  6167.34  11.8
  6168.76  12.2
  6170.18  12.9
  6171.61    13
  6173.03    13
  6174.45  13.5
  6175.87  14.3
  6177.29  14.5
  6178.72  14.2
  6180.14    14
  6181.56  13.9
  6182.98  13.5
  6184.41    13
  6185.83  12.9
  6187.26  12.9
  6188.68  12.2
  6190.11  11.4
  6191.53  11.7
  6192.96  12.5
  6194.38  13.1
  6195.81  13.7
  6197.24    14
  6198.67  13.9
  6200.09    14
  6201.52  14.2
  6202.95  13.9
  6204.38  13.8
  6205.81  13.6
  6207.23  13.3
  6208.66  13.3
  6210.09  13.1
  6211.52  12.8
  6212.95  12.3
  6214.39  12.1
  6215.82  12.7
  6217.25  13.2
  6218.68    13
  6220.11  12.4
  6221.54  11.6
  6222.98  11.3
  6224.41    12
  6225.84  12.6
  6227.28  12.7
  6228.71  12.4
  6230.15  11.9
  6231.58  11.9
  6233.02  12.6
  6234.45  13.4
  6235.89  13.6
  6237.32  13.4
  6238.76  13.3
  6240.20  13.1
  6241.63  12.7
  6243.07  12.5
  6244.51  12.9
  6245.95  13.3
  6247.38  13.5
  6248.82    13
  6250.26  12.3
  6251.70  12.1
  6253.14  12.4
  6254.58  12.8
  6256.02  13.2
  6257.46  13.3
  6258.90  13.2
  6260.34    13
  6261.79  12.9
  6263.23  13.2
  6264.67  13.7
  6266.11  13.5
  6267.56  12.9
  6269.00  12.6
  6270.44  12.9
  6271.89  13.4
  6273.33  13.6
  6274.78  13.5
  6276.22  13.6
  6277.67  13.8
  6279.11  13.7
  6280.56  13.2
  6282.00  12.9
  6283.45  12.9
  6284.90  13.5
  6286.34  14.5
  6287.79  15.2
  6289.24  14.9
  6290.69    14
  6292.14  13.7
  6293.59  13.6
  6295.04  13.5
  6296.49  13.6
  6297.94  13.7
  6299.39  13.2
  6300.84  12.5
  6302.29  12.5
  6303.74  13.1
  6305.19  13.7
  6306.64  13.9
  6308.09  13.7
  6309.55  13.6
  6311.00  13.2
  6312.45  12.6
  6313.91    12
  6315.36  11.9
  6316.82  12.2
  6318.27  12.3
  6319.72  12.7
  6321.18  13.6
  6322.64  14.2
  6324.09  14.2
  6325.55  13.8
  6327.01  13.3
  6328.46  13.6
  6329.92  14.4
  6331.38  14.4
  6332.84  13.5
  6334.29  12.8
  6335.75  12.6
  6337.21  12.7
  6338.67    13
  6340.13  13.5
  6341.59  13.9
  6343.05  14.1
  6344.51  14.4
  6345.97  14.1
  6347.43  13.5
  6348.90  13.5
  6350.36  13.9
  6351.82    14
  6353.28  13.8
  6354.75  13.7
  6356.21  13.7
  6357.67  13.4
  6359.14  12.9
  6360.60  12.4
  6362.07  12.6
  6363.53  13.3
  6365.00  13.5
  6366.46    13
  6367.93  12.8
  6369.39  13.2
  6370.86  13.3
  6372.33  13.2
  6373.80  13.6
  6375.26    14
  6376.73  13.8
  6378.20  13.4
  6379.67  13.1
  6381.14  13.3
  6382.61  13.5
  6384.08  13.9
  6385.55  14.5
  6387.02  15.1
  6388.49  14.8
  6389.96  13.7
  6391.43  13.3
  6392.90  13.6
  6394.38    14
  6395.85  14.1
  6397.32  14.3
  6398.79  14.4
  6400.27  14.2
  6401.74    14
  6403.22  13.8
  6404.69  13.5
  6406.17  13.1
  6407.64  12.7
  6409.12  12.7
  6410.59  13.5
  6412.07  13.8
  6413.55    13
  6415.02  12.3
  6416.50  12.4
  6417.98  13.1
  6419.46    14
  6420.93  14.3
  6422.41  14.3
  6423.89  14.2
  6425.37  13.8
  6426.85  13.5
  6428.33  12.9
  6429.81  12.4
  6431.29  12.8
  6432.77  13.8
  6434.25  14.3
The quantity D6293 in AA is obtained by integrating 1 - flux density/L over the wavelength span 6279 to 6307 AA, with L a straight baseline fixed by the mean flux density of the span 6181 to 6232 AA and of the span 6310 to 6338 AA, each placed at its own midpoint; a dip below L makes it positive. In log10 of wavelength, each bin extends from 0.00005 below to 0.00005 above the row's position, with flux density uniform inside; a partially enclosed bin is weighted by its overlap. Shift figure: -1.07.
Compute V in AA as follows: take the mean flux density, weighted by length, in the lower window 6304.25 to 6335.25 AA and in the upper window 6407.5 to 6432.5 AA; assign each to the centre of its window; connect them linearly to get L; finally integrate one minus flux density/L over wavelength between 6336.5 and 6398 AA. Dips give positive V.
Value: -1.4 AA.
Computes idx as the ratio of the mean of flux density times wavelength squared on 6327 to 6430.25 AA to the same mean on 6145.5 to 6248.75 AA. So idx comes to 1.10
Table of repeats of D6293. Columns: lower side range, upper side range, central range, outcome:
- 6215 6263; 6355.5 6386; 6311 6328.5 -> 0.12 AA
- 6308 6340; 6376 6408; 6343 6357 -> -0.44 AA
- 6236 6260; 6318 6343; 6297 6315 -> 0.27 AA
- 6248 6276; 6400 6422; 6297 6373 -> -0.72 AA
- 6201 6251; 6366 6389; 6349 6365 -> 0.19 AA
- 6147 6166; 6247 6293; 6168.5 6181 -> -0.16 AA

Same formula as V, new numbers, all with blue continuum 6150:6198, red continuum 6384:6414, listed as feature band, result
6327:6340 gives 0.24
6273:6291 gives -0.41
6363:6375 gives 0.40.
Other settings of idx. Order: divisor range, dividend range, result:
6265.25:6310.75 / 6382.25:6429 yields 1.05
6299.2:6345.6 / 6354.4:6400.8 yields 1.04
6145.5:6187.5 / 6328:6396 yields 1.08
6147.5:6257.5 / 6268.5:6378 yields 1.07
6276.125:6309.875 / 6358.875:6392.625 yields 1.02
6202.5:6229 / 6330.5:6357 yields 1.11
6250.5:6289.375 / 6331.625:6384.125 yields 1.04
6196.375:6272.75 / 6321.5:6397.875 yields 1.09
